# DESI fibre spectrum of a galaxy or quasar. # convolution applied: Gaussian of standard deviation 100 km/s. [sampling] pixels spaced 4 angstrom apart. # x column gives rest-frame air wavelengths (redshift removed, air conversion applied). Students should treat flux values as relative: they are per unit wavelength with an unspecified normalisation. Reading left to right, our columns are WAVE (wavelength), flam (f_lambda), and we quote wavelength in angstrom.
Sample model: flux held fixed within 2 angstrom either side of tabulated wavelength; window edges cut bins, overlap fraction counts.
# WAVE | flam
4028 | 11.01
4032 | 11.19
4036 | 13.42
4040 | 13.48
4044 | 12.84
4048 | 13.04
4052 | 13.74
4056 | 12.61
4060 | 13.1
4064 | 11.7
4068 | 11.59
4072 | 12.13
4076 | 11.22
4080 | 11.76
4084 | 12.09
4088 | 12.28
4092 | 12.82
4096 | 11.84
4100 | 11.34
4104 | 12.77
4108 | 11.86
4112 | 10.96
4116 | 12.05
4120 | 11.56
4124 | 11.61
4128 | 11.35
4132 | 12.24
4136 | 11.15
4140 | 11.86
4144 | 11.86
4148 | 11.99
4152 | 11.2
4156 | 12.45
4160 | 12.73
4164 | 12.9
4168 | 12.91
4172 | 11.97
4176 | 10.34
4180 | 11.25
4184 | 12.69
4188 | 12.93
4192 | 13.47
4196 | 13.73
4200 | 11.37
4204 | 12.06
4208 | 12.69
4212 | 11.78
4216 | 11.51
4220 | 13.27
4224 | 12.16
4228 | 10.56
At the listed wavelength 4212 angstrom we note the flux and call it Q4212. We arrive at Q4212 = 11.78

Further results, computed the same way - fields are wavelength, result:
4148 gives 11.99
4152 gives 11.2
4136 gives 11.15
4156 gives 12.45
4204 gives 12.06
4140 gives 11.86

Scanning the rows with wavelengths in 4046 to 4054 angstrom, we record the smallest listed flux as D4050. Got 13.04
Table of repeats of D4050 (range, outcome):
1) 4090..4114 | 10.96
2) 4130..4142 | 11.15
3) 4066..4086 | 11.22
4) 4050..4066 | 11.7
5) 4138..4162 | 11.2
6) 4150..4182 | 10.34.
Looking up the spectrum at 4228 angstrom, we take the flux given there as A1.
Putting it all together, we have 10.56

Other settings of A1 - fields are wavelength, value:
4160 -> 12.73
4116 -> 12.05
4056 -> 12.61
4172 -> 11.97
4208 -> 12.69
